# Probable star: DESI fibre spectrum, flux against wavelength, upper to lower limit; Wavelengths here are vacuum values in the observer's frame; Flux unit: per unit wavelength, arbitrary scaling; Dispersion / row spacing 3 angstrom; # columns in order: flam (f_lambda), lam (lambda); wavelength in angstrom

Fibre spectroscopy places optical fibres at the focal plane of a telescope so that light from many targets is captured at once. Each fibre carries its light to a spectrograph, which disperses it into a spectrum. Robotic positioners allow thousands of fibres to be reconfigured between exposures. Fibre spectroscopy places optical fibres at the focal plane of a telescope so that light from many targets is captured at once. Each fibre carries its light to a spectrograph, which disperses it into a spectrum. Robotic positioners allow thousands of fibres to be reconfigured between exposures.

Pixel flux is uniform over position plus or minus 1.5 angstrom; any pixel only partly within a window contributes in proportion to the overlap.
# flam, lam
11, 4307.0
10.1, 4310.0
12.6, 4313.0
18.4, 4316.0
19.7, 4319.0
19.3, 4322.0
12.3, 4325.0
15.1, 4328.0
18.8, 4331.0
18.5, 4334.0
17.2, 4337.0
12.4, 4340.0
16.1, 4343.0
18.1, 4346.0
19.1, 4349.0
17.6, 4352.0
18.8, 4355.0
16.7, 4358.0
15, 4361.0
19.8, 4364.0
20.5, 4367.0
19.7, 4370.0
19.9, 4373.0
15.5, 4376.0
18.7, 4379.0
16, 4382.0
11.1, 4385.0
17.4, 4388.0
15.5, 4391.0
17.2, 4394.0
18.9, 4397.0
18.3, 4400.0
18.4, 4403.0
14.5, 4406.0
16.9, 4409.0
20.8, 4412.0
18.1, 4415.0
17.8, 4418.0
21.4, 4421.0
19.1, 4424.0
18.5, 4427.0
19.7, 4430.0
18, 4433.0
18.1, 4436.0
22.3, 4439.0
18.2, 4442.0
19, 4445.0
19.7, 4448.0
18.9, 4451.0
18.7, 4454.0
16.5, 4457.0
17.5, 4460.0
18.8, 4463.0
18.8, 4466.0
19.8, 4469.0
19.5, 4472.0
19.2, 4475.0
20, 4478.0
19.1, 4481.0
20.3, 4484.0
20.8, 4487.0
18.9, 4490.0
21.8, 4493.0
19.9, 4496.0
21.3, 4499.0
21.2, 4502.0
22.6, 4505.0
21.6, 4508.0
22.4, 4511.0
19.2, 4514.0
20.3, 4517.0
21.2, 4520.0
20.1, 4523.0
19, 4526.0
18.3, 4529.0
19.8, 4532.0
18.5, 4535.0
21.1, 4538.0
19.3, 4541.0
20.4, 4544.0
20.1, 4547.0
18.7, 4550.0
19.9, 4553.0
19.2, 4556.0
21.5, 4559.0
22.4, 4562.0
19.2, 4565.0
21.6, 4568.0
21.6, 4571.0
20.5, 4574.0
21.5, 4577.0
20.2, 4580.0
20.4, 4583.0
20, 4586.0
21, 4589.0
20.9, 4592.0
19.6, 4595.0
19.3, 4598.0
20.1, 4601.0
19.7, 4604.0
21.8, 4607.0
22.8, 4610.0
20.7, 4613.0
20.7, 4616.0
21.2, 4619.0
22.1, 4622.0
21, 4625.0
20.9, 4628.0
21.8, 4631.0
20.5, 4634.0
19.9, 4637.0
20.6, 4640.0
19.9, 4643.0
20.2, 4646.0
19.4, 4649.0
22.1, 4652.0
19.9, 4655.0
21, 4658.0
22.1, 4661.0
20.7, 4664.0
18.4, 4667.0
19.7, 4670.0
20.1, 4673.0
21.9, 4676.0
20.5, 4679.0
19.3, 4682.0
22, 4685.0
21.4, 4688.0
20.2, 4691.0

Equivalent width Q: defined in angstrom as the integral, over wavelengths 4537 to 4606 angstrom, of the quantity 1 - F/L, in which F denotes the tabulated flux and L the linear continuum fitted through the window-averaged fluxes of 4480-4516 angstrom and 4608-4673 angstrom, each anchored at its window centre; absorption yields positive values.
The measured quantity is 1.3 angstrom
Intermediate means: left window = 20.8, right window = 20.7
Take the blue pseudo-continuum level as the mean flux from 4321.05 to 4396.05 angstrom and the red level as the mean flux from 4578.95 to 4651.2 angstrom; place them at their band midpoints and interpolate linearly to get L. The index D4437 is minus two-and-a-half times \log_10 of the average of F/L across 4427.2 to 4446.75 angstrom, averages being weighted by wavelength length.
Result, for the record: -0.06 mag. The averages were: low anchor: 17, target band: 19.2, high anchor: 20.6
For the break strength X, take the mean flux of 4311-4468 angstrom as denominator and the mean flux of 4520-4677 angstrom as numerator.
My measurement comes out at 1.2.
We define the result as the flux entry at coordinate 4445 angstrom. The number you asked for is 19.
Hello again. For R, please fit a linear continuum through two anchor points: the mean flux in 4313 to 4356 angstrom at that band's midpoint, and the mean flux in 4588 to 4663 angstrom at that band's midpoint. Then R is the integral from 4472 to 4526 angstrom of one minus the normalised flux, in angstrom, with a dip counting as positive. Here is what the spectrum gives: -3.8 angstrom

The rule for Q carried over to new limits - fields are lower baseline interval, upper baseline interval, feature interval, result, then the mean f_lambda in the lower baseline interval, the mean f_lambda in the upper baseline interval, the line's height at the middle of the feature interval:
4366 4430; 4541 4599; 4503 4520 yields -1.47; 17.8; 20.4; 19.5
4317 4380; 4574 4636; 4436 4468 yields 0.07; 17.6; 20.8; 18.9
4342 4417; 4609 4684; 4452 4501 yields -1.95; 17.6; 20.7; 18.7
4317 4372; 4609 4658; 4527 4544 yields 0.21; 17.5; 20.8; 19.7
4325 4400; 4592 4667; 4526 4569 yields -0.72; 17.2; 20.7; 19.6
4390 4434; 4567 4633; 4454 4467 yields 0.66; 18.2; 20.9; 18.9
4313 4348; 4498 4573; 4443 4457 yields 0.09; 16.7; 20.4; 18.9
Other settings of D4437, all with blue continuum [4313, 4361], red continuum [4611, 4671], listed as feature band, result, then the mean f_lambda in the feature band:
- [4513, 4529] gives -0.03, 19.8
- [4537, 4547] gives -0.04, 20.2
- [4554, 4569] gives -0.05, 20.7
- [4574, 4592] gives -0.04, 20.6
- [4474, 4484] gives -0.05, 19.6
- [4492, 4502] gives -0.11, 21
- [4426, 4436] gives -0.03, 18.6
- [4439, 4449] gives -0.07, 19.4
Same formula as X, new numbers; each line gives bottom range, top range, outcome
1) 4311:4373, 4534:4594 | 1.18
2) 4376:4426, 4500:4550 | 1.16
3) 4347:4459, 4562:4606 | 1.13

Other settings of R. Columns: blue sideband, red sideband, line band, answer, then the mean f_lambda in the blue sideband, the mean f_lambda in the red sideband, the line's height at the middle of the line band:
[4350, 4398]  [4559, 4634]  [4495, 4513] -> -1.9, 17.4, 20.9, 19.4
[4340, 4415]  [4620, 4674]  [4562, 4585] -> -1.3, 17.4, 20.6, 19.7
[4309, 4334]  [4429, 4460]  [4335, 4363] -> -0.3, 16.1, 18.8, 16.7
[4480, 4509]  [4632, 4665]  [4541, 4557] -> 0.8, 20.8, 20.6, 20.7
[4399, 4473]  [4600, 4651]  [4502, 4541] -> -1.4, 18.7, 20.8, 19.6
